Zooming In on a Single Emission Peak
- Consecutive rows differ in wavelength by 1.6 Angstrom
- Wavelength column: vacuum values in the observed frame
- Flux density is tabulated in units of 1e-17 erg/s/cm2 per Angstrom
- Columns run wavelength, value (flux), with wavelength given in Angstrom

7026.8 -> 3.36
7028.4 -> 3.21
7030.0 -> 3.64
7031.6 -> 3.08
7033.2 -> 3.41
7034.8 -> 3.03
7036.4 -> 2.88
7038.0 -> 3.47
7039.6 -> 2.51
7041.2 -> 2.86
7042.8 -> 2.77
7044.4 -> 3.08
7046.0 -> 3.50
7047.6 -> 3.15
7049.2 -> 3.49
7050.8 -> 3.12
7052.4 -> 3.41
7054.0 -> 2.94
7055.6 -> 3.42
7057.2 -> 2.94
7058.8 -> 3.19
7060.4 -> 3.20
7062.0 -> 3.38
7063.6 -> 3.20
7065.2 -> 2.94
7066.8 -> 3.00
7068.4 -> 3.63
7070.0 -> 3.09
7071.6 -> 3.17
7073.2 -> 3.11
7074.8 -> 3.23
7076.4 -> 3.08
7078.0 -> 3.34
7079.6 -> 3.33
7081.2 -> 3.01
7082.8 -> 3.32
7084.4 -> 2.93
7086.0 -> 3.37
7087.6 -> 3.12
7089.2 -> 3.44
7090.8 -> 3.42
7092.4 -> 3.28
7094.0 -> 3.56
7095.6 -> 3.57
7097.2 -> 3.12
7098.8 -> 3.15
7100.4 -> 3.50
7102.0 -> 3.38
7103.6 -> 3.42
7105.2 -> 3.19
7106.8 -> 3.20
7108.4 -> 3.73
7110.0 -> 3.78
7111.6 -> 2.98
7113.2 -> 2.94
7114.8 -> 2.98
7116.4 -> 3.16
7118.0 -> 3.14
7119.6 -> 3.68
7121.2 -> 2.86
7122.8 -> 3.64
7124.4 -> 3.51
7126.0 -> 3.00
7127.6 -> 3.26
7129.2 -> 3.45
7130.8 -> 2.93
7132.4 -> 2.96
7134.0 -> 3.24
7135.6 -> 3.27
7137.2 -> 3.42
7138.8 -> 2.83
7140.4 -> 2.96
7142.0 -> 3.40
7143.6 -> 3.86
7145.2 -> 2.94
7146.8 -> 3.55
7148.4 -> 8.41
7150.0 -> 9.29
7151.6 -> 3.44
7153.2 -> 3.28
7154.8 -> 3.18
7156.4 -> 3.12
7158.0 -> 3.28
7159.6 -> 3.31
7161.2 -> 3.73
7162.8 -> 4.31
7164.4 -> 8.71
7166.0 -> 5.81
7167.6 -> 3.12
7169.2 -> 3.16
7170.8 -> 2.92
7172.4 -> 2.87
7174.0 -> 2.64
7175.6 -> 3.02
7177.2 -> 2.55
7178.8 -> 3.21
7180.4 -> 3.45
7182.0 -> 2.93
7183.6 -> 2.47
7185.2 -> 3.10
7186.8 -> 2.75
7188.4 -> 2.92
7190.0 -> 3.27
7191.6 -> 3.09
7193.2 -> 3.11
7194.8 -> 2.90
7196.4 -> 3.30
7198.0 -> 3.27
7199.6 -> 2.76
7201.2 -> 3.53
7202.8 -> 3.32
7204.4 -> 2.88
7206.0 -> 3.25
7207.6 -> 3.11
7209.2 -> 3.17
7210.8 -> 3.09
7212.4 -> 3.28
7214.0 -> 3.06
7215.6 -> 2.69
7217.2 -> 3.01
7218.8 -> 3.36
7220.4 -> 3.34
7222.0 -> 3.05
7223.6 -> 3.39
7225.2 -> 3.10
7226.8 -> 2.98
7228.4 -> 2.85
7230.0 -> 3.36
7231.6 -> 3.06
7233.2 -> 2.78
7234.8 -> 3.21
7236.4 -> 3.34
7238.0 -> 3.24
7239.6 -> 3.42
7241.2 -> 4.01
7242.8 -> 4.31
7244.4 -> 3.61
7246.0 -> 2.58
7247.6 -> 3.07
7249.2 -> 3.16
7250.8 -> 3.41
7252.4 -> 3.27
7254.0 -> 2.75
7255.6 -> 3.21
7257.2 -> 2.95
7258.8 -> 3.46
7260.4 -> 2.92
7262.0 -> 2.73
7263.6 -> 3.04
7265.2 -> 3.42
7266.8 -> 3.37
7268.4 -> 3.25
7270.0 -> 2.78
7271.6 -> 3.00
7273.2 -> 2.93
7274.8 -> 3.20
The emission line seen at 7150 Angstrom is [S II]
